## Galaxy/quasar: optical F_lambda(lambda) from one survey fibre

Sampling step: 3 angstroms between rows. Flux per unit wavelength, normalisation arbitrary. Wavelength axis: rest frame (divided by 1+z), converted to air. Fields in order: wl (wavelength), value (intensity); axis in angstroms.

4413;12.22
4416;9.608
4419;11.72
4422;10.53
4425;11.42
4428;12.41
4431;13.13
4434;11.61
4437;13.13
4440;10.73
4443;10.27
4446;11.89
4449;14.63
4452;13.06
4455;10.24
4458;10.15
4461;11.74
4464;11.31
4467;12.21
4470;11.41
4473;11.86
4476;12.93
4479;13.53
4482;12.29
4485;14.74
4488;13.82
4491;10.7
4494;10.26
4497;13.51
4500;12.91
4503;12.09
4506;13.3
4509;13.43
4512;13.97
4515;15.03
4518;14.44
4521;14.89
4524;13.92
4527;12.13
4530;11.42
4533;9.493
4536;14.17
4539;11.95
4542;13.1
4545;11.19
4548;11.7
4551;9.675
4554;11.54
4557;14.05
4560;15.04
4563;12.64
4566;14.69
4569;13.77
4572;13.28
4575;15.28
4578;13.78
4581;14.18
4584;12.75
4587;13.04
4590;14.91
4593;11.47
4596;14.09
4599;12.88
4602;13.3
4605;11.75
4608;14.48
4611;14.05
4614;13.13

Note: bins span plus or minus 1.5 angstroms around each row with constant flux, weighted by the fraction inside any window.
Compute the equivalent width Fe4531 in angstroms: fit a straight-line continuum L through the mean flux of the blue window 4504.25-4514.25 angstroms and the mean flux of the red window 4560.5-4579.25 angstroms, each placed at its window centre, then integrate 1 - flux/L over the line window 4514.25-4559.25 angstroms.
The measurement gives 3.9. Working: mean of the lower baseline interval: 13.6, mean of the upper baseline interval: 14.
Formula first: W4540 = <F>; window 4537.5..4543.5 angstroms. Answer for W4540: 12.5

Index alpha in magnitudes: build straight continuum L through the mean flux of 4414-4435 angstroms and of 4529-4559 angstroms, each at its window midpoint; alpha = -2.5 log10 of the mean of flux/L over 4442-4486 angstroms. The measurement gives -0.05 mag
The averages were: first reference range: 11.5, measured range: 12.1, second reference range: 11.9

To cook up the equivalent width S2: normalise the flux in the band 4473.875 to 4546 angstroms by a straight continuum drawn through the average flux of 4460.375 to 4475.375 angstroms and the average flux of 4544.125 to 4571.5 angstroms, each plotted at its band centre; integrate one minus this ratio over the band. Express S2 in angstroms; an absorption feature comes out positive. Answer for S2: -3.9 angstroms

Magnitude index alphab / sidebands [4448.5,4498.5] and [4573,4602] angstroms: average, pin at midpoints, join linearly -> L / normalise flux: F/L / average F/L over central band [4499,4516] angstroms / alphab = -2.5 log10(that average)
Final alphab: -0.067 mag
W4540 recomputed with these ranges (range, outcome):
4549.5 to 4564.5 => 12.6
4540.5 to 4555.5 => 11.4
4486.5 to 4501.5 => 12.2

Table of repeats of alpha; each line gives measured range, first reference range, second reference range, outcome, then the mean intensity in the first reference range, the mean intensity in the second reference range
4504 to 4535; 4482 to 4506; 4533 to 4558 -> -0.08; 12.6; 12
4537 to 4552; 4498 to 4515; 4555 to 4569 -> 0.18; 13.3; 14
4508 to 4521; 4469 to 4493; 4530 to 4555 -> -0.19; 12.6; 11.6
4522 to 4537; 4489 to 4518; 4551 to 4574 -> 0.07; 12.9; 13.4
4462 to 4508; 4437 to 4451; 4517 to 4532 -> 0.02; 12.1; 13.2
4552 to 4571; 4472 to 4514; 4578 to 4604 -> -0.03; 12.8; 13.3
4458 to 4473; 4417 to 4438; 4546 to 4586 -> 0.07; 11.9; 13.2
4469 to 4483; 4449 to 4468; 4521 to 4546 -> -0.05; 11.7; 12.4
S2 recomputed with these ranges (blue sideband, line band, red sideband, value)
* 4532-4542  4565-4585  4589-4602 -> -1.69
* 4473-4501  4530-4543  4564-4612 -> 1.07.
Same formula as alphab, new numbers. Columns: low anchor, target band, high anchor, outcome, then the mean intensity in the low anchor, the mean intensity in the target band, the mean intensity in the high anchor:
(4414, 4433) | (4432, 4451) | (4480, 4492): -0.02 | 11.5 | 12.1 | 13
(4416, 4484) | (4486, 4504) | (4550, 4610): 0.01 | 11.9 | 12.3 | 13.4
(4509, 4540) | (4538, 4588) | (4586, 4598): 0.02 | 13.2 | 13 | 13.4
